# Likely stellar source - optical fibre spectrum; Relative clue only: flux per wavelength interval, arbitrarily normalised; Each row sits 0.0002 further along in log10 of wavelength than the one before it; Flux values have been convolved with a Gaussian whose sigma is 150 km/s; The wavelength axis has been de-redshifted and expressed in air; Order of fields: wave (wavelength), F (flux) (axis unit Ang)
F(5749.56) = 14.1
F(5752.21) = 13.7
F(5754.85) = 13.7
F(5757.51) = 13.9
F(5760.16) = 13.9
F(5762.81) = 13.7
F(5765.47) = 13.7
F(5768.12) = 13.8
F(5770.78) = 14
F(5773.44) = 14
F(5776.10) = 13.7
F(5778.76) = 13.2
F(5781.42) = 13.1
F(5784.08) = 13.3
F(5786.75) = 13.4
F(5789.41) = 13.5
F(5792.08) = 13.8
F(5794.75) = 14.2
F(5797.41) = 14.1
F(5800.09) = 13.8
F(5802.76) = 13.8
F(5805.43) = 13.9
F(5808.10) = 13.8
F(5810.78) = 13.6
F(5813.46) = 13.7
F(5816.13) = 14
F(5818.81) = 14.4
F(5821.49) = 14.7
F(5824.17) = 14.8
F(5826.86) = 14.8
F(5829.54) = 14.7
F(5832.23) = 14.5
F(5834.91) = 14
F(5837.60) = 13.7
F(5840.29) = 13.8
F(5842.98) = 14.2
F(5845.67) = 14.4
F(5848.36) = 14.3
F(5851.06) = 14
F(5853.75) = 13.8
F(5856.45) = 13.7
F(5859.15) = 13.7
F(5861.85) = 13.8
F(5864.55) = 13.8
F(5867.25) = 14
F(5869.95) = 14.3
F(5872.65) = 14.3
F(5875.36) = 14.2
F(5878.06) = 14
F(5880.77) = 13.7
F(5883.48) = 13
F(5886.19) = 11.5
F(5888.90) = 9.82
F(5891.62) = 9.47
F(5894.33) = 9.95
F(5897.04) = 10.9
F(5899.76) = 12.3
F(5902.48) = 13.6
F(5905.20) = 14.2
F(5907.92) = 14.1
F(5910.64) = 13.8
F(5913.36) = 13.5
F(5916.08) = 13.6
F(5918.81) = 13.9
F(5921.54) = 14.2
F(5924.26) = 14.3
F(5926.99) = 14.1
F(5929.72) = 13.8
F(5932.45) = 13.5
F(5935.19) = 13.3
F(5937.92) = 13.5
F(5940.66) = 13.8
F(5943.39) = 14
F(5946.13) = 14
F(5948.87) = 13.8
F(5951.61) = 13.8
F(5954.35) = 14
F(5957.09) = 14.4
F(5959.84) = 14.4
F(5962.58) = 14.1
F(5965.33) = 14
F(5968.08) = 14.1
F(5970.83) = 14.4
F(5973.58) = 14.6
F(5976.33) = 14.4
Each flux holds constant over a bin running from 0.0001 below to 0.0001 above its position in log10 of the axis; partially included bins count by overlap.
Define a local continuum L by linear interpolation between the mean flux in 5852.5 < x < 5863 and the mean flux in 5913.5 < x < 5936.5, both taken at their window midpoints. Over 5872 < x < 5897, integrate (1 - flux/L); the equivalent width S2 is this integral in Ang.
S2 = 3.1 Ang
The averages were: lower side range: 13.7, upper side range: 13.8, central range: 12.1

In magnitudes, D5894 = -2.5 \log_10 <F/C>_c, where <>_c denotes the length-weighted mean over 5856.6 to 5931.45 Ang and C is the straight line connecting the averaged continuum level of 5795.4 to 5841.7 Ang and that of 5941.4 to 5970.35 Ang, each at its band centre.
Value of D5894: 0.07 mag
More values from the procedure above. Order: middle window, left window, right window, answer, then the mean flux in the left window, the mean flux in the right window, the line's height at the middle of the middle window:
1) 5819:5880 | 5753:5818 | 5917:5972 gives -0.026 mag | 13.7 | 14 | 13.8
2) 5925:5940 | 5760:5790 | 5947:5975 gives 0.032 mag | 13.6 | 14.2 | 14.1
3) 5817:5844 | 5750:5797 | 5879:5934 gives -0.079 mag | 13.7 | 12.9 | 13.3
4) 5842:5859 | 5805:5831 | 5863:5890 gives -0.024 mag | 14.3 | 13.3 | 13.7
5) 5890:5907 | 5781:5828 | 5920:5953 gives 0.179 mag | 13.9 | 13.8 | 13.9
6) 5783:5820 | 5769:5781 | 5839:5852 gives 0.003 mag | 13.7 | 14.1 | 13.9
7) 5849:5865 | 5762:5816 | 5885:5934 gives -0.049 mag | 13.7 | 12.8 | 13.2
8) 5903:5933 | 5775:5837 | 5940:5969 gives 0.008 mag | 13.9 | 14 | 14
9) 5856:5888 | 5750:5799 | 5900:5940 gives 0.011 mag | 13.7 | 13.8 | 13.8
